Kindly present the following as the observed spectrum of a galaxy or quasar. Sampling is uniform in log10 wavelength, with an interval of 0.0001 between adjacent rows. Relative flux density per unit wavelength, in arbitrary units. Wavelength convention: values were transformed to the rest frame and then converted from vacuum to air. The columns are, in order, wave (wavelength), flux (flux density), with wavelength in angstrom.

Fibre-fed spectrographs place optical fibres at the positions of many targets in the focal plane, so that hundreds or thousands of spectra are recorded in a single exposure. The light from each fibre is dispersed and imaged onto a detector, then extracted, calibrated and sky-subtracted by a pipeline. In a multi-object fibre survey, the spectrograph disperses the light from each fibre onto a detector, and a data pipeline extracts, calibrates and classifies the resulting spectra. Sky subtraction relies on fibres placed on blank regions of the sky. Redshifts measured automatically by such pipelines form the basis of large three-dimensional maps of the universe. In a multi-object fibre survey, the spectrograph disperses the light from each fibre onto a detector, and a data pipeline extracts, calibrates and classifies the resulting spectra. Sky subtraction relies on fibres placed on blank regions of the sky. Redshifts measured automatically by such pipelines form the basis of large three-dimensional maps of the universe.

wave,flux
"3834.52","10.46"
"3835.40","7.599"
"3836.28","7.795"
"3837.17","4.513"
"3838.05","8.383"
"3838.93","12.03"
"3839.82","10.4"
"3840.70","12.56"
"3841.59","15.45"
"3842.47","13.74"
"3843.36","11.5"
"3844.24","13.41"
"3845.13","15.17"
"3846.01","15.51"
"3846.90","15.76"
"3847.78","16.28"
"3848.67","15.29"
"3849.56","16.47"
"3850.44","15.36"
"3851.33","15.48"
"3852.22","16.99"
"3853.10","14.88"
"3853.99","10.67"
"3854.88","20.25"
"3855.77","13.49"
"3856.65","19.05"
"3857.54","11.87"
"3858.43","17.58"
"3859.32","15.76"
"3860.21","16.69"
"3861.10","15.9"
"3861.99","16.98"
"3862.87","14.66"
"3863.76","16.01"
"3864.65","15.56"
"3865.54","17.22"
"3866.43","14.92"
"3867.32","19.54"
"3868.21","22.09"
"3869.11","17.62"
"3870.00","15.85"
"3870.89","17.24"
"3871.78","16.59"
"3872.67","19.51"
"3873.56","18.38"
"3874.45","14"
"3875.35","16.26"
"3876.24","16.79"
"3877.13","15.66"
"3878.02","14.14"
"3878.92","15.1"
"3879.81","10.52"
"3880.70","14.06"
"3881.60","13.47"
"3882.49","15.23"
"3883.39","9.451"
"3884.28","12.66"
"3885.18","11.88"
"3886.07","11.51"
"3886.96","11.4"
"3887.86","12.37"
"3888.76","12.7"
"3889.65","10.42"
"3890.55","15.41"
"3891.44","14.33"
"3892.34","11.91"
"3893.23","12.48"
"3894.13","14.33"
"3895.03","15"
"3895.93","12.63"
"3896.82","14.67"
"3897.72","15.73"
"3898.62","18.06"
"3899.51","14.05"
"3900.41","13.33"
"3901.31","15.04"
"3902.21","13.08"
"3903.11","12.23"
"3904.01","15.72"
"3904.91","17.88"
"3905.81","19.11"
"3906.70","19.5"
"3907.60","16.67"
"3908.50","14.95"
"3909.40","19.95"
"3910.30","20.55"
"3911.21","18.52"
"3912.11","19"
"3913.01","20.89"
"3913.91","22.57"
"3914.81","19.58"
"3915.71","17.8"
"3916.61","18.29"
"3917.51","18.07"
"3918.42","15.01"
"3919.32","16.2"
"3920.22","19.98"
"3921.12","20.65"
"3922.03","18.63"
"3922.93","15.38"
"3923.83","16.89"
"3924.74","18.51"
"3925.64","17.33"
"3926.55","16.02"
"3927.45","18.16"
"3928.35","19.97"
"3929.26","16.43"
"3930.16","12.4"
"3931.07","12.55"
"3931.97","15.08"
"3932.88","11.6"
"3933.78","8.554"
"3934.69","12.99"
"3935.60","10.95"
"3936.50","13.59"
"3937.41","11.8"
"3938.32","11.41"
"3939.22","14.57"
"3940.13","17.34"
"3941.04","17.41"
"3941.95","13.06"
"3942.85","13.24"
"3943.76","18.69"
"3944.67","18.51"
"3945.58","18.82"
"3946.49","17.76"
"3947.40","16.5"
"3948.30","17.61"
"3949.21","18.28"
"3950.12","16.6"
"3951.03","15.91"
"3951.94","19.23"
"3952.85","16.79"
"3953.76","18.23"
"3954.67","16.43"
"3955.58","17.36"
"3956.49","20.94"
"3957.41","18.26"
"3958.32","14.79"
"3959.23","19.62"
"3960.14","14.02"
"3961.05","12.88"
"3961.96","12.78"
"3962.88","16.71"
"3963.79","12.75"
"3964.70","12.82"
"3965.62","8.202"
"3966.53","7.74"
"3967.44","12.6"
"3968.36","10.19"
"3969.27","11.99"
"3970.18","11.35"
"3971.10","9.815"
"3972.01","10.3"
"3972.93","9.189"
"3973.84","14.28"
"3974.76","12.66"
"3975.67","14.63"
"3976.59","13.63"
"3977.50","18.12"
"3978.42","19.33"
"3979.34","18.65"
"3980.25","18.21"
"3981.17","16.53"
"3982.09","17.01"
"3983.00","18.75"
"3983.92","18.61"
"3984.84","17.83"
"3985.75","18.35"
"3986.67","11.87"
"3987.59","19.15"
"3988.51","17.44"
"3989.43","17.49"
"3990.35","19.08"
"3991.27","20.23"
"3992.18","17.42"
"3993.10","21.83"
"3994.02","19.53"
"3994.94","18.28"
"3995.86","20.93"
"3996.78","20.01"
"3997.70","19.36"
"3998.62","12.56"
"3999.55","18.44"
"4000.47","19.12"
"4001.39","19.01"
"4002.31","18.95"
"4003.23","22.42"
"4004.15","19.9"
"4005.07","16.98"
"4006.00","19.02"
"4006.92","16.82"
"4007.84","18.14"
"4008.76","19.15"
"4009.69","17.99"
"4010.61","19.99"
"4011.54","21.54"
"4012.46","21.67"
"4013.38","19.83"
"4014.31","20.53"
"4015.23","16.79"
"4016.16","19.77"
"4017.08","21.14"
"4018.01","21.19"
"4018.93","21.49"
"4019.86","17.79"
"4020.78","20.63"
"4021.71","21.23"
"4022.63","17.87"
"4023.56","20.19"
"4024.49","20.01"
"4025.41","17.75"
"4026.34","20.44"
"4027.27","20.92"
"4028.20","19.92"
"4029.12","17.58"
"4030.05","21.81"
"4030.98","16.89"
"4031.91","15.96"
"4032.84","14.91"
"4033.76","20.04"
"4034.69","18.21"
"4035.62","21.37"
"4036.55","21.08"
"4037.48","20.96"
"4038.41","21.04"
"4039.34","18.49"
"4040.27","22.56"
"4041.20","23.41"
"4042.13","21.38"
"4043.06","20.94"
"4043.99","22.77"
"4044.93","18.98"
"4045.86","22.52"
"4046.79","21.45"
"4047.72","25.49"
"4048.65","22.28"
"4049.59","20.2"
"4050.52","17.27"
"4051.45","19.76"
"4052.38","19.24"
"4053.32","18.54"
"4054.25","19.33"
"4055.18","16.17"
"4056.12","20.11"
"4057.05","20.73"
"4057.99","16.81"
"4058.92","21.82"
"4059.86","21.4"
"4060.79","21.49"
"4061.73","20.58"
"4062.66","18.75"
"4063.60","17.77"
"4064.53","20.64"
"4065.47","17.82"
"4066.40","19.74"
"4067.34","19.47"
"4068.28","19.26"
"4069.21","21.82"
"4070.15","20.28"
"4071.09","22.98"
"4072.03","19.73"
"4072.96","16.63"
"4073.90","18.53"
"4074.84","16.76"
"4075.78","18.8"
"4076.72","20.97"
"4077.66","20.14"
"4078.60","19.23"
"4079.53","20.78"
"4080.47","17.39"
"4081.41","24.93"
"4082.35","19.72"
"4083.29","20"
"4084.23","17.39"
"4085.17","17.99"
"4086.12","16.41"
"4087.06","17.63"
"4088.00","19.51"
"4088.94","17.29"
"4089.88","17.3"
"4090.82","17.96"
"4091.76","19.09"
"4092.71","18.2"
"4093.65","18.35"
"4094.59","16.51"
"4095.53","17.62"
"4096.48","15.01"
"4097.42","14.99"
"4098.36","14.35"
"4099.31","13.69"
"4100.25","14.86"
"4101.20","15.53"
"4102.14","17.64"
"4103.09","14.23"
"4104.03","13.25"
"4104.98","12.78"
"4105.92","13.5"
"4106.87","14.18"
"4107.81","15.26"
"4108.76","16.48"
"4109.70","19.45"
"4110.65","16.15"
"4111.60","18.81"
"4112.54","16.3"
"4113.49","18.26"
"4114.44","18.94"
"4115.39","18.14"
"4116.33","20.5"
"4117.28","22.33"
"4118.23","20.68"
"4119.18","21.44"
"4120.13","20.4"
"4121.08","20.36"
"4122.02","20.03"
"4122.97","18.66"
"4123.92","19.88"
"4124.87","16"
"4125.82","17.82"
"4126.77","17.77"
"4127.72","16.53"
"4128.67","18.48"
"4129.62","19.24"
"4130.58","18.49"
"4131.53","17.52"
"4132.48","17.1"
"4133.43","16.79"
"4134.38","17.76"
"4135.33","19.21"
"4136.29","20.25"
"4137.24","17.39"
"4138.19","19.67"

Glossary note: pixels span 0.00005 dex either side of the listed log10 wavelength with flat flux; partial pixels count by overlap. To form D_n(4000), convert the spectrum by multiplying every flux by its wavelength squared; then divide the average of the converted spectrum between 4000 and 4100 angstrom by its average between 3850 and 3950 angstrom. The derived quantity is 1.33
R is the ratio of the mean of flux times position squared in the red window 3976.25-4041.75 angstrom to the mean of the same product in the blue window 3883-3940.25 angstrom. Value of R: 1.3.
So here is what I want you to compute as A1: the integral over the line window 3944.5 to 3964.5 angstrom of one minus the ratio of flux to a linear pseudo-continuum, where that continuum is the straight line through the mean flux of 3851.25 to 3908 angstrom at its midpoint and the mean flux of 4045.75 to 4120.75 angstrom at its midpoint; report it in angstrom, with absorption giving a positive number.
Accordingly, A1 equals -0.47 angstrom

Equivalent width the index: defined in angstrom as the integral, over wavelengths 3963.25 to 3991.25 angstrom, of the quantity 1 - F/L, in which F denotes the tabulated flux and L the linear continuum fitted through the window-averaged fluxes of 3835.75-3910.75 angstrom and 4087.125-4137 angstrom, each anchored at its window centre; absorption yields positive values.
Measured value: 2.3 angstrom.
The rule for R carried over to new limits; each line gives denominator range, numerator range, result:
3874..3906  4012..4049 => 1.56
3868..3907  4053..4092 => 1.44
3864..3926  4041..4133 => 1.28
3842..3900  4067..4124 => 1.35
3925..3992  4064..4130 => 1.26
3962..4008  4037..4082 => 1.29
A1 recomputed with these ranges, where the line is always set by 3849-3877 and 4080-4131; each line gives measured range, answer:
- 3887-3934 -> 1.7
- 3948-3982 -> 4.2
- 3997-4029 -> -4.0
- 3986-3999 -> -0.9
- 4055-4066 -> -1.4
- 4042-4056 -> -2.4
